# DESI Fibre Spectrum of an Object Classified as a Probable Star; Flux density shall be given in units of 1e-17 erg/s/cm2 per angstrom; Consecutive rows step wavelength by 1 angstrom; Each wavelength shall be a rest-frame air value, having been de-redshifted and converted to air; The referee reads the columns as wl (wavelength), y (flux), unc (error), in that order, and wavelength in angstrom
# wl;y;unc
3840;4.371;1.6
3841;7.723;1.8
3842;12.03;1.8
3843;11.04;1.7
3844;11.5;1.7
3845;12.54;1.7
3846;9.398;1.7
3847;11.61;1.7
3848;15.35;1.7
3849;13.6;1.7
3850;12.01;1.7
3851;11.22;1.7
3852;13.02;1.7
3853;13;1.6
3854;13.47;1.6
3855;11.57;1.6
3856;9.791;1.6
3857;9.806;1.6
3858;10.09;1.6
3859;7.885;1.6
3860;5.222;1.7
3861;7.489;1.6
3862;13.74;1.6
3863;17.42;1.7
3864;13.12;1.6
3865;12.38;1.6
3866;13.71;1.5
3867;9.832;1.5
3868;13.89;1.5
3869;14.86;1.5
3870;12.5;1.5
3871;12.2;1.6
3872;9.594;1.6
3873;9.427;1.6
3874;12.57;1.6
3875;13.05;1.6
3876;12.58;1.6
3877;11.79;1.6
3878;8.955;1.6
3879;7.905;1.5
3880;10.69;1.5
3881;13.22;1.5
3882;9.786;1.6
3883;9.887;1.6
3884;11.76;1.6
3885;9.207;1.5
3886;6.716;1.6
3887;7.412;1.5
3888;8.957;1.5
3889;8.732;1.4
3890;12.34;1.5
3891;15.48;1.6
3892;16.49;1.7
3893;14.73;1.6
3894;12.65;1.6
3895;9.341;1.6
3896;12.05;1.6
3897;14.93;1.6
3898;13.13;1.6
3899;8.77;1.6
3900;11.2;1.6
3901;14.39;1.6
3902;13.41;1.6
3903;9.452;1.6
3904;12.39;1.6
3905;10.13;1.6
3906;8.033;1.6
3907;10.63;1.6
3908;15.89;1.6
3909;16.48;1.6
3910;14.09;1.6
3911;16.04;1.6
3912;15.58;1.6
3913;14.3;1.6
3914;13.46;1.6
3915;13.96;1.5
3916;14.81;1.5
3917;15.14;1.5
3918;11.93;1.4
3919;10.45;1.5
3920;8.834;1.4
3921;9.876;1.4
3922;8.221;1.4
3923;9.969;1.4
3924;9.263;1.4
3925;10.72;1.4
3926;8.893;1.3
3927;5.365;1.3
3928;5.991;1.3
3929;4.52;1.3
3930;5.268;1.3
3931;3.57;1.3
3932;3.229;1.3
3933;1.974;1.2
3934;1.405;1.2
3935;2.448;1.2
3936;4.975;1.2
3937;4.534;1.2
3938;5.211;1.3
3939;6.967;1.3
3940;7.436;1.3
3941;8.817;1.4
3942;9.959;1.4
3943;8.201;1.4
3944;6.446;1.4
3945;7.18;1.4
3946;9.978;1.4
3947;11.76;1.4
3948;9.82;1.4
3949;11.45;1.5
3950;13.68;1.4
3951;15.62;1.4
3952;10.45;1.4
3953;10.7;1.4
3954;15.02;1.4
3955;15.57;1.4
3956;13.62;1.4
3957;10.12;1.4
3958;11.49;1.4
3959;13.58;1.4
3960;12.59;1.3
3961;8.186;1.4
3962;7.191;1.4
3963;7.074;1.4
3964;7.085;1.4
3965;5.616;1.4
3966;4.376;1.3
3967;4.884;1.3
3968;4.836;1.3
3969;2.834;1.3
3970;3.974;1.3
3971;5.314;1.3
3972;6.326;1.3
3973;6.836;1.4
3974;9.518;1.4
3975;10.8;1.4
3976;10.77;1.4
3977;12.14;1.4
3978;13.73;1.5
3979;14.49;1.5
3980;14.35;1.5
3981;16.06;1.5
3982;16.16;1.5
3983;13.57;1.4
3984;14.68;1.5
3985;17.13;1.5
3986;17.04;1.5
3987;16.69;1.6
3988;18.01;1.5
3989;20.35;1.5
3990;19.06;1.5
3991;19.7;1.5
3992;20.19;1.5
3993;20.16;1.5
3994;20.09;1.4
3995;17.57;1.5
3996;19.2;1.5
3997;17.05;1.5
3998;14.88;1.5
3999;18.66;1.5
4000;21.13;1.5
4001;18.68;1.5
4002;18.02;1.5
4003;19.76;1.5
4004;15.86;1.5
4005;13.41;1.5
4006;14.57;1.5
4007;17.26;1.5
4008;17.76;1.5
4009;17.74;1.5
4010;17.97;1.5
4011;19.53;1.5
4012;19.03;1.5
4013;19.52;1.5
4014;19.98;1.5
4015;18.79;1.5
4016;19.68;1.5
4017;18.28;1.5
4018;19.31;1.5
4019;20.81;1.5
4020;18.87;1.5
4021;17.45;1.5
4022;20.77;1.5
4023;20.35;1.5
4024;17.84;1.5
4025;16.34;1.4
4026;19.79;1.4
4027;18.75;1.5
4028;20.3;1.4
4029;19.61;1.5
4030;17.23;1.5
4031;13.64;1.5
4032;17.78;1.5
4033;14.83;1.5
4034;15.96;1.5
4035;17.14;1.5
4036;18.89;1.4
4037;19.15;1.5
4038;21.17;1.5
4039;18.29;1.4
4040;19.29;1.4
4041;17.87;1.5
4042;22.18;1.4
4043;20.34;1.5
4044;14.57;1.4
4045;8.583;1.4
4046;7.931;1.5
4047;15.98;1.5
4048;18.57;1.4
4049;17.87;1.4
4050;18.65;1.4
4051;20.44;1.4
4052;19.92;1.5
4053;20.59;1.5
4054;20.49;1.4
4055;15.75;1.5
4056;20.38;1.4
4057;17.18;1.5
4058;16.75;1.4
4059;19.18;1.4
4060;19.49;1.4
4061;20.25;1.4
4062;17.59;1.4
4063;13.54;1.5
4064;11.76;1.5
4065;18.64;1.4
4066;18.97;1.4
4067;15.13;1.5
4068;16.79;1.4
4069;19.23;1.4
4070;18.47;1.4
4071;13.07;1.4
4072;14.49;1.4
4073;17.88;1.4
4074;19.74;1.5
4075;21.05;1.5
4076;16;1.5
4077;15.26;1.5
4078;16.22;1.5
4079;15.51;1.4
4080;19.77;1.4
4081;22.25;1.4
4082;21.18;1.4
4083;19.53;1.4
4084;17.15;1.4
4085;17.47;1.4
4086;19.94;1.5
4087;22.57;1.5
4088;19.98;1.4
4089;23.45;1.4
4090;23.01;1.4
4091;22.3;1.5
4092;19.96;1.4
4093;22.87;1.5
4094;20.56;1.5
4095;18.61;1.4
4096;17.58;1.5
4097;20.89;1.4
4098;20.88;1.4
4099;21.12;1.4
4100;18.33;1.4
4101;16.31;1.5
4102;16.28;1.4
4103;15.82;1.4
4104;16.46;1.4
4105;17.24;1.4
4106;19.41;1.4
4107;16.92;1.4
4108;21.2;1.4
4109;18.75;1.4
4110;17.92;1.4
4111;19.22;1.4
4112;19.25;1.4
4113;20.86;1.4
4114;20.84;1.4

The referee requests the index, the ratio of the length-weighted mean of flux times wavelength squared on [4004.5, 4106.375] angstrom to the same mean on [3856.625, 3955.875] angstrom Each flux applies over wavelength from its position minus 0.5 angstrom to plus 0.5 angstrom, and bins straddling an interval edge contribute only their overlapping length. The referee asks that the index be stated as 1.87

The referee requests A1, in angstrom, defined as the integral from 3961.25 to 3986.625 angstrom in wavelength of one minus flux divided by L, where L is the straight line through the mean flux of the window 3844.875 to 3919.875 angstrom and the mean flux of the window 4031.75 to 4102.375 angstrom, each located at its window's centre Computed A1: 8.8 angstrom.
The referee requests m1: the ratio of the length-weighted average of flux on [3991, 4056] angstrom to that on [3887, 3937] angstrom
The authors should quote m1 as 1.74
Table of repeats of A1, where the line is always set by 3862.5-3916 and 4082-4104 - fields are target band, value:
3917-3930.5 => 4.8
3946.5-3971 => 8.5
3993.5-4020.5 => -2.9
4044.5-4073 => 2.2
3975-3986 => 0.9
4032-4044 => -0.5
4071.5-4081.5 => 0.7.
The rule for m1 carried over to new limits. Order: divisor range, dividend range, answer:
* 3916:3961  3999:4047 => 2.00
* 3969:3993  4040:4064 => 1.28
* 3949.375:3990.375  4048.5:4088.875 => 1.59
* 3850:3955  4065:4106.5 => 1.77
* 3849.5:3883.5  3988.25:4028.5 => 1.63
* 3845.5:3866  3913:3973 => 0.74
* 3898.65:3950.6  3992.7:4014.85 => 1.89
